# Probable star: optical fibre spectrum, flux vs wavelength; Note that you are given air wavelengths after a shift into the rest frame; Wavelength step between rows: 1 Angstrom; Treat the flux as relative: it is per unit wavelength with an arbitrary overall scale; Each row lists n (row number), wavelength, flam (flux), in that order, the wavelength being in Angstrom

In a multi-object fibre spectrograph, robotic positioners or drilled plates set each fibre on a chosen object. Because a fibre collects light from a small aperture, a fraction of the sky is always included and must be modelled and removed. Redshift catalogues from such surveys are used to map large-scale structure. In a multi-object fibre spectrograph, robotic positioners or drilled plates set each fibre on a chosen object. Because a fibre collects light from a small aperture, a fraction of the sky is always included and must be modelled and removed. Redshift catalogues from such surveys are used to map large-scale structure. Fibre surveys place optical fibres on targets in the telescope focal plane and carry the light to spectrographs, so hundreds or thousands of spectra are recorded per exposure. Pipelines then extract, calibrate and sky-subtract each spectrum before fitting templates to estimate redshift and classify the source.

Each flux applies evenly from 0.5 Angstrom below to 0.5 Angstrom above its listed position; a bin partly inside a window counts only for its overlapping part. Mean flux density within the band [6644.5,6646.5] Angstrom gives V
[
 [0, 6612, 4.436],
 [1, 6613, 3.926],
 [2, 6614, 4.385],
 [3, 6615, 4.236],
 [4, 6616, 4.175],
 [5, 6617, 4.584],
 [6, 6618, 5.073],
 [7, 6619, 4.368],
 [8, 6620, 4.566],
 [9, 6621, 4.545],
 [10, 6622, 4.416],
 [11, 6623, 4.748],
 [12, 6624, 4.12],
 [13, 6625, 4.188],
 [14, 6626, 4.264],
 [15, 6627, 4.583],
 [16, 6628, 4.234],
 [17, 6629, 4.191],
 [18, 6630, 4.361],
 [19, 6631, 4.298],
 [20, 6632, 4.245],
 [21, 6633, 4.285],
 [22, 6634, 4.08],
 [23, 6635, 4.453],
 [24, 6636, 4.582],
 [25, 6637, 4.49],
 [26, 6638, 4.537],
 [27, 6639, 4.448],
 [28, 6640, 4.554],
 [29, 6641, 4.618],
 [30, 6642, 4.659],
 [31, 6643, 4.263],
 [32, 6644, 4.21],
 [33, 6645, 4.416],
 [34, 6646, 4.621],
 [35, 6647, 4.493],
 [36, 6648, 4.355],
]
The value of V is 4.52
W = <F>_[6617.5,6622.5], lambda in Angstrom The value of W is 4.59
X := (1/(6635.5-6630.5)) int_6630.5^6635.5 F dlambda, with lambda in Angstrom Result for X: 4.27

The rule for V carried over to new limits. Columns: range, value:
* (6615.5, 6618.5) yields 4.61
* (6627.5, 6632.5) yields 4.27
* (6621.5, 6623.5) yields 4.58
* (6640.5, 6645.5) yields 4.43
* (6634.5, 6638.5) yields 4.52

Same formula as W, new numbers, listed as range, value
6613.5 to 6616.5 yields 4.27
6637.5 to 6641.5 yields 4.54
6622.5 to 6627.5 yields 4.38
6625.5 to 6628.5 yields 4.36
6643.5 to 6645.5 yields 4.31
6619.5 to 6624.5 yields 4.48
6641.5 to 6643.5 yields 4.46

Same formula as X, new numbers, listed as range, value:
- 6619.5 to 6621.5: 4.56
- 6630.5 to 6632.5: 4.27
